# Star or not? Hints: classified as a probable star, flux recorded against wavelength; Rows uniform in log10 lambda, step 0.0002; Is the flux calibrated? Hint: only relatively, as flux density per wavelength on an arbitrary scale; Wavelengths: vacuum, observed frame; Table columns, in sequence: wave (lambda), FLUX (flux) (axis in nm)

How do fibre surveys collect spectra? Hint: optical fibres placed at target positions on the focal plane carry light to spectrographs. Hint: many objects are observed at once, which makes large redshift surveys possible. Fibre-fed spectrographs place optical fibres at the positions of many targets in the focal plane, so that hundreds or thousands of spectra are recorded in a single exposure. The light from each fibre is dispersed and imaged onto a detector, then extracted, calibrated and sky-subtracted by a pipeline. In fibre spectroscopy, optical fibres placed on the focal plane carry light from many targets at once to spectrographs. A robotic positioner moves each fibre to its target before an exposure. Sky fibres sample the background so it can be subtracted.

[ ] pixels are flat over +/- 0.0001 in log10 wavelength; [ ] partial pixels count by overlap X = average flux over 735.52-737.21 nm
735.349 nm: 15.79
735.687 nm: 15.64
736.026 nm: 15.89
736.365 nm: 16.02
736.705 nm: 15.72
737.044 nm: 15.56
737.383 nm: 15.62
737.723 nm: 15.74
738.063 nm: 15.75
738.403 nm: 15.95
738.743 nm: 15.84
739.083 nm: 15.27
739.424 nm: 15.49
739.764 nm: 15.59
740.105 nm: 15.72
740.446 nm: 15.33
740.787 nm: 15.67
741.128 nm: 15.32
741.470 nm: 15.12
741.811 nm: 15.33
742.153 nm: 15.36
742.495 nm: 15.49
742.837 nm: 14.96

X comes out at 15.8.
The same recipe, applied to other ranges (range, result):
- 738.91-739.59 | 15.4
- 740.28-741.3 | 15.4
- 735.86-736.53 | 16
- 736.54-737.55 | 15.6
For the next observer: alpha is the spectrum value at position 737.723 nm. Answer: 15.74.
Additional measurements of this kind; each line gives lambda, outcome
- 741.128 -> 15.32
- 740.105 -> 15.72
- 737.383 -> 15.62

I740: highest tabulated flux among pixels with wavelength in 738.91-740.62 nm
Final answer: 15.72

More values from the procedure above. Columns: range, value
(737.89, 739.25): 15.95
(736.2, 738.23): 16.02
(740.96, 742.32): 15.36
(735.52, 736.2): 15.89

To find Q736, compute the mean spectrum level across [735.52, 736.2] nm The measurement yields 15.8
